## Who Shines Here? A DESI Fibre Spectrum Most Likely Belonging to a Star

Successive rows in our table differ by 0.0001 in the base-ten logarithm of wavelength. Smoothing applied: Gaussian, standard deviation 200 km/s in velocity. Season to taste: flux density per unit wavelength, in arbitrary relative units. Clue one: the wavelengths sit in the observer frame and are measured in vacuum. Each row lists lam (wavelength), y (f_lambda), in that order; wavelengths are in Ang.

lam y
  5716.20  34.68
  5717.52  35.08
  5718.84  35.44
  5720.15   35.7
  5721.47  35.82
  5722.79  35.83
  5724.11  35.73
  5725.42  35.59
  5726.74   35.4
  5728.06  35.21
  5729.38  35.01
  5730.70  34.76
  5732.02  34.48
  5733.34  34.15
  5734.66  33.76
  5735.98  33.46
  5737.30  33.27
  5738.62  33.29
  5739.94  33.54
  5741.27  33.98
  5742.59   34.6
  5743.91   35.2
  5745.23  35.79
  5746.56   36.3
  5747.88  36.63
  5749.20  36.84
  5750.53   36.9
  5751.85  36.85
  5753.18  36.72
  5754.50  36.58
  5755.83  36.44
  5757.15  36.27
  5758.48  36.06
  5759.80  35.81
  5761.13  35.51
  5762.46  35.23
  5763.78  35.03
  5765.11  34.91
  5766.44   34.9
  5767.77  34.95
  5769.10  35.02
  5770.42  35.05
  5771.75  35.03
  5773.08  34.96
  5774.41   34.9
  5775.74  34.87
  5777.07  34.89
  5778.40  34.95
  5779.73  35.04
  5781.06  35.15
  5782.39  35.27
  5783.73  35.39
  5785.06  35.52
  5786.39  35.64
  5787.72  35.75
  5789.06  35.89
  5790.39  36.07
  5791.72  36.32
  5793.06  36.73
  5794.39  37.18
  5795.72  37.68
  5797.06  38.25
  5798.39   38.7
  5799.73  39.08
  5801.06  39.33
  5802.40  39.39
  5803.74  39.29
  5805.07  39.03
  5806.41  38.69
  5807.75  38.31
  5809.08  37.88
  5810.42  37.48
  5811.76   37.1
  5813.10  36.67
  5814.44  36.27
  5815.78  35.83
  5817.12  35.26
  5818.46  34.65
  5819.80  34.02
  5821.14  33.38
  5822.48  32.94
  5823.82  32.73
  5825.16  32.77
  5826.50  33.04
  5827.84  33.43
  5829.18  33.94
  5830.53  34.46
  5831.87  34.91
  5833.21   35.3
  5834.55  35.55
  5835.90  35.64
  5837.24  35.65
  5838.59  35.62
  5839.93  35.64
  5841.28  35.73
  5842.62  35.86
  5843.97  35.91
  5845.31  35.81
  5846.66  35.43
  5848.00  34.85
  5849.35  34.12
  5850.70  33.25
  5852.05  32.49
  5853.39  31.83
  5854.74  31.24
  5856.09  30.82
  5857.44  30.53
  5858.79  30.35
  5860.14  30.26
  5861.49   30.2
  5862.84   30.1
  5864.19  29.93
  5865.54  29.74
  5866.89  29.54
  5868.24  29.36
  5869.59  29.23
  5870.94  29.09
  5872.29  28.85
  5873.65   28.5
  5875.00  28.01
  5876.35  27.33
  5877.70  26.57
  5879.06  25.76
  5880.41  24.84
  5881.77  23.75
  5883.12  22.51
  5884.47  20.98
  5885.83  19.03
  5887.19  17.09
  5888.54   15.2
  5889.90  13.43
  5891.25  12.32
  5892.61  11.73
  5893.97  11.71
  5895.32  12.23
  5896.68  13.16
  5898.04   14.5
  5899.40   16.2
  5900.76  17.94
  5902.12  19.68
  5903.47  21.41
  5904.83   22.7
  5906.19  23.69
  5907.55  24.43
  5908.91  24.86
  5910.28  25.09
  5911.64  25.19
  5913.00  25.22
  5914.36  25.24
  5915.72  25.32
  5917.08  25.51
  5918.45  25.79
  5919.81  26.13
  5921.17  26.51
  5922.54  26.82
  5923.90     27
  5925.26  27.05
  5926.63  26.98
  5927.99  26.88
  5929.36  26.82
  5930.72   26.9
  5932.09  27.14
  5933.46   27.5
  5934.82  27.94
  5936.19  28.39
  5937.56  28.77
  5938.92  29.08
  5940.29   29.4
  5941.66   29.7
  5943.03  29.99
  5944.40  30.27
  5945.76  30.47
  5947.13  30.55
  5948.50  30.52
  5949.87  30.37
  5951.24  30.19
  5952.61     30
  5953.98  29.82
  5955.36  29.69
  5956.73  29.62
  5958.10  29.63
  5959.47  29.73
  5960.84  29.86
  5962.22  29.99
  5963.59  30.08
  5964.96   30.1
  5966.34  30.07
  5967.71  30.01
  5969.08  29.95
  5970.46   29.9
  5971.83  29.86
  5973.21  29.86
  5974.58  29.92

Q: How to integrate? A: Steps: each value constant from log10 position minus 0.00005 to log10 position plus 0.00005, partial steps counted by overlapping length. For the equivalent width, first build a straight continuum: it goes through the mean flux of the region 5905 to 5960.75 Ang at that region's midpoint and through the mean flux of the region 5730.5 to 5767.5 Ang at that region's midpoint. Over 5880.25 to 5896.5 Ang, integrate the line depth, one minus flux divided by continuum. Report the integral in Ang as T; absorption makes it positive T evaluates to 7.1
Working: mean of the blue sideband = 35.3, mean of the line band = 16.7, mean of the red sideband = 27.7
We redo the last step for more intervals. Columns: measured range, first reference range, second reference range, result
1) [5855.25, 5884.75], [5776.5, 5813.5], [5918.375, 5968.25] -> 4.3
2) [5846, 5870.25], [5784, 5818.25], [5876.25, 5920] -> -3.3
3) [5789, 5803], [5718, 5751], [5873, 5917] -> -3.9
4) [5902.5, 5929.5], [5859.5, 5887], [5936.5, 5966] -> 3.1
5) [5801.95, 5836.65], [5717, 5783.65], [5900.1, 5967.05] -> -3.6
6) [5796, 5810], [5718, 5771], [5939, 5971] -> -2.0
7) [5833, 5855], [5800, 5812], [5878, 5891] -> -3.8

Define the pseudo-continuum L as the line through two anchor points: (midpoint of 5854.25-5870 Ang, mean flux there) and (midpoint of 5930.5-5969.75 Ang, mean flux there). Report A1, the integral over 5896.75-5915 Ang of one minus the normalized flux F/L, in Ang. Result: 5.0 Ang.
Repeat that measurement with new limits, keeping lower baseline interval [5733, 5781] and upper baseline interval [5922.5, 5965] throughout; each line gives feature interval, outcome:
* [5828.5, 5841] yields -1.0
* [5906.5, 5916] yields 1.6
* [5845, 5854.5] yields -0.5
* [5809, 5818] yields -0.9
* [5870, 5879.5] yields 1.1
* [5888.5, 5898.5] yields 5.8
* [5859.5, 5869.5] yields 0.6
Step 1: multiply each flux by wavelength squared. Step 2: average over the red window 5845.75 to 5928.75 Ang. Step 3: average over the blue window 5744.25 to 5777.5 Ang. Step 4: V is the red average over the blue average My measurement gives 0.73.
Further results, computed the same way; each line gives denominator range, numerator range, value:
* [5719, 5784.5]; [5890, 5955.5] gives 0.75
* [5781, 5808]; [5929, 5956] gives 0.82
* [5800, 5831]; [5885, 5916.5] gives 0.55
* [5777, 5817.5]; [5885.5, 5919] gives 0.55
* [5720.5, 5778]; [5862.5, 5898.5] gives 0.66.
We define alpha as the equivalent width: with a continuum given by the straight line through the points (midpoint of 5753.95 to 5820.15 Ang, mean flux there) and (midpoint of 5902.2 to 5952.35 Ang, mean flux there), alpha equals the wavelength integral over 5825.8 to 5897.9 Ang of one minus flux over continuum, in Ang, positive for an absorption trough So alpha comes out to 7.82 Ang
